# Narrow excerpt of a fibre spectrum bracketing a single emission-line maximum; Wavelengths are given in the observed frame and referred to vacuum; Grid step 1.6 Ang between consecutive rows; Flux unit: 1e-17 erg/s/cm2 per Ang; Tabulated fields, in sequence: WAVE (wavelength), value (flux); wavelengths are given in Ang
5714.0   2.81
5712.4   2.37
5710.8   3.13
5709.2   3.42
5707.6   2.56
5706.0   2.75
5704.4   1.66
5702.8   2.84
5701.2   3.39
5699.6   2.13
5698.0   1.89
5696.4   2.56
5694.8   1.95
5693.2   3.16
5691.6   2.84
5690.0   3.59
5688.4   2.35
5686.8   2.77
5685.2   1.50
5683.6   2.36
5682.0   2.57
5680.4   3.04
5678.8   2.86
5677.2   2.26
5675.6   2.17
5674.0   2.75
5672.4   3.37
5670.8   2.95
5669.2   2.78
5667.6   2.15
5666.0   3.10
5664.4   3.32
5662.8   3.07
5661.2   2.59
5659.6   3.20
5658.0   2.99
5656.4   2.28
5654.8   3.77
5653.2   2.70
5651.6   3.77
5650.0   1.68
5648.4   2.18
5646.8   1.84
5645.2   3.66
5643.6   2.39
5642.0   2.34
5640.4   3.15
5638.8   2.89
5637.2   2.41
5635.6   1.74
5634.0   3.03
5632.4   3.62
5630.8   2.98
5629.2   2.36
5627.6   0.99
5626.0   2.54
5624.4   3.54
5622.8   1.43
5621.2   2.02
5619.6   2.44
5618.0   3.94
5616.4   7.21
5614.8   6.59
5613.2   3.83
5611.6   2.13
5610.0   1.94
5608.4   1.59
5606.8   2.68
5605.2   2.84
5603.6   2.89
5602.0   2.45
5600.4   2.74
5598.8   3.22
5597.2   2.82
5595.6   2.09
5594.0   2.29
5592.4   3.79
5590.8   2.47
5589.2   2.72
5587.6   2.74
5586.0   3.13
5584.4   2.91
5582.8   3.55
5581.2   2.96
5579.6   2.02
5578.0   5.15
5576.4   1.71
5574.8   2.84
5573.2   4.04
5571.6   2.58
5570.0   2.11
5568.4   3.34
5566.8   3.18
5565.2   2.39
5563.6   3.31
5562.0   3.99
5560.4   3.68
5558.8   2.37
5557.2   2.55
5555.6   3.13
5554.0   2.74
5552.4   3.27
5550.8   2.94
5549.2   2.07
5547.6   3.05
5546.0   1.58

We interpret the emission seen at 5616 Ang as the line H-beta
